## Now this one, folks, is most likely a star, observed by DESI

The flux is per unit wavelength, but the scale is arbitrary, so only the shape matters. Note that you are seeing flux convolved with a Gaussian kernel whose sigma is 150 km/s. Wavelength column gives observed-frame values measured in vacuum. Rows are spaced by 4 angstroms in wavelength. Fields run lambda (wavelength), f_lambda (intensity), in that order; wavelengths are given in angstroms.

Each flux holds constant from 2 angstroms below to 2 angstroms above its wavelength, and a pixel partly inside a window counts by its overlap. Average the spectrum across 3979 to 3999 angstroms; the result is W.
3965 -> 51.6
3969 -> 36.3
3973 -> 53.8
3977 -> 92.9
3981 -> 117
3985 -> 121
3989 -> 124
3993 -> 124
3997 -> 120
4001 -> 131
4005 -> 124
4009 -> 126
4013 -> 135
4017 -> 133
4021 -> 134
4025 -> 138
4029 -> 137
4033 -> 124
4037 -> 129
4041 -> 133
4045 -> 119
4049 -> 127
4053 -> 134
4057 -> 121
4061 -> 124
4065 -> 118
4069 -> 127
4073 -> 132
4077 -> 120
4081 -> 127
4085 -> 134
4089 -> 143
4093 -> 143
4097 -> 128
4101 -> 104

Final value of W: 121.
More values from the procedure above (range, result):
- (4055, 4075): 124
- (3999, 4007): 128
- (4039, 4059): 127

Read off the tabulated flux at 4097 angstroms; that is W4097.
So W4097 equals 128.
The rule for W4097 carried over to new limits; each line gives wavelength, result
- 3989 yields 124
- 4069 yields 127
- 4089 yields 143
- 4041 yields 133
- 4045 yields 119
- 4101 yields 104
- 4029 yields 137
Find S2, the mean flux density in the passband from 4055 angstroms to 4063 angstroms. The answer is 122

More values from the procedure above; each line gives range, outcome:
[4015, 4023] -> 134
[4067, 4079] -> 126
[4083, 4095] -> 140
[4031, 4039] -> 126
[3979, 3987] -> 119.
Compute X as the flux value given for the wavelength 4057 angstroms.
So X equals 121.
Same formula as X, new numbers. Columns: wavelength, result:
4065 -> 118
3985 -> 121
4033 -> 124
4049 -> 127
